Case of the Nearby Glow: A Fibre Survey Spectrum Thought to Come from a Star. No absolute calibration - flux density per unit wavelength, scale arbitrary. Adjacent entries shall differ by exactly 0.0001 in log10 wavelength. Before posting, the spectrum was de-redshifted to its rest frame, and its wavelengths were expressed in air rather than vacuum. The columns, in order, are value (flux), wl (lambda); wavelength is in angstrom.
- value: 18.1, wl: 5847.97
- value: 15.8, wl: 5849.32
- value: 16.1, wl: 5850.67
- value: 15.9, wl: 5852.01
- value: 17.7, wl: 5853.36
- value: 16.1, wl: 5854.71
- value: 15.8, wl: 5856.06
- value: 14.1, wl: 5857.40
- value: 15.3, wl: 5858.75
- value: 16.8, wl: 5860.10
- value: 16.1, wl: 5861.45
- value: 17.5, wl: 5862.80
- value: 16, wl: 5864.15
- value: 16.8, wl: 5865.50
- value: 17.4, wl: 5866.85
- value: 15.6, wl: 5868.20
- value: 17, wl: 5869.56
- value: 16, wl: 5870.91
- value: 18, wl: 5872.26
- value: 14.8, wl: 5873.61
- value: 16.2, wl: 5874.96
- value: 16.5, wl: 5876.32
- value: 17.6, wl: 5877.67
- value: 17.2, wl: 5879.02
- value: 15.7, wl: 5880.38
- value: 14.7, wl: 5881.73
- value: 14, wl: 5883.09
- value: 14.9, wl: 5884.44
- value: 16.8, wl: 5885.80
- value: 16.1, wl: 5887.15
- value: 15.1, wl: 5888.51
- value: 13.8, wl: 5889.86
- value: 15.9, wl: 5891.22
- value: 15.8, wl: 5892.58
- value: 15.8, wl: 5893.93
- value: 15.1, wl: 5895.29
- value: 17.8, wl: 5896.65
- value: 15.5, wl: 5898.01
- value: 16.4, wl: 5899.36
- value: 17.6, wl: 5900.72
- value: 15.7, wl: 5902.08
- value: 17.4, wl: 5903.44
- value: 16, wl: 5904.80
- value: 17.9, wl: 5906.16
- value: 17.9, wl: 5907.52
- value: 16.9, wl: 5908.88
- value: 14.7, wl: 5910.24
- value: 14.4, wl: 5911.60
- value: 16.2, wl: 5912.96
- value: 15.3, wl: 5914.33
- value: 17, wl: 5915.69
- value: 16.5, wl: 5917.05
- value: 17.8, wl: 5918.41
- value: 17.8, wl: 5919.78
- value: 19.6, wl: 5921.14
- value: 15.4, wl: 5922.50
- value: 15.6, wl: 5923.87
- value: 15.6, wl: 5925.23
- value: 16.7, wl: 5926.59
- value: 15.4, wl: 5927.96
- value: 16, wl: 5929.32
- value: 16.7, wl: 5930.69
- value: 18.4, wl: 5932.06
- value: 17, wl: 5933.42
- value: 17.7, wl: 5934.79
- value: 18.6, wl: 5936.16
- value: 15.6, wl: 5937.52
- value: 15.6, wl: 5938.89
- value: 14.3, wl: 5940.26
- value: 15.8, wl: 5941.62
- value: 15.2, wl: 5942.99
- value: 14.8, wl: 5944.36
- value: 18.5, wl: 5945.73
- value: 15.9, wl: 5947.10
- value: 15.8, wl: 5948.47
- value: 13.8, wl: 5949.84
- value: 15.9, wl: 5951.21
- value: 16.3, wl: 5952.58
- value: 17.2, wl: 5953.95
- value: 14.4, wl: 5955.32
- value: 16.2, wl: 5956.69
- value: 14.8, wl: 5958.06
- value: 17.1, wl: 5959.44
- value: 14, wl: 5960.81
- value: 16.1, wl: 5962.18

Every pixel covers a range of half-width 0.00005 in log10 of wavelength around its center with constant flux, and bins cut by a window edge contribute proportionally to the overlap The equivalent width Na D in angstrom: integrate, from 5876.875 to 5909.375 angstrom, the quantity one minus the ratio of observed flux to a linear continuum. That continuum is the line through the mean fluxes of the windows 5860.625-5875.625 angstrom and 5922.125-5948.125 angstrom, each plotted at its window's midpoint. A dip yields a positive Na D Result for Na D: 0.51 angstrom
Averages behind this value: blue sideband 16.5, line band 16.1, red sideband 16.3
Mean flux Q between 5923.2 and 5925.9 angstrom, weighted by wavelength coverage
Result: 15.6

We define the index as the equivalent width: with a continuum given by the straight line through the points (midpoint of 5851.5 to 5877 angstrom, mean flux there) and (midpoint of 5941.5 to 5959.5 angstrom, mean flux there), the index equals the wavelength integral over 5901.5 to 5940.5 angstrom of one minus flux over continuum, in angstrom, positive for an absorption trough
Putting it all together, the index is -1.5 angstrom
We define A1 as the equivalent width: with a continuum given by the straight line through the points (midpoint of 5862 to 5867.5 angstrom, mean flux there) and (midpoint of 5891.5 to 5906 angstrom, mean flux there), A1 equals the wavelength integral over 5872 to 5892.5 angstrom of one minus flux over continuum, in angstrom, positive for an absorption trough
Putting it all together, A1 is 1.0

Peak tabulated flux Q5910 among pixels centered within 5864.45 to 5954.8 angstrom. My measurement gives 19.6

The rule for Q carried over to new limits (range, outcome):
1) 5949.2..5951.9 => 14.9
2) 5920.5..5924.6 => 16.8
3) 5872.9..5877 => 15.9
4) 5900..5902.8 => 16.6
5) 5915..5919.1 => 17.1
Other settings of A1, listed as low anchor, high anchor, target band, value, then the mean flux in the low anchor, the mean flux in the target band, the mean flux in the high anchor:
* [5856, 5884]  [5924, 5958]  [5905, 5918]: -0.2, 16.1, 16.3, 16.1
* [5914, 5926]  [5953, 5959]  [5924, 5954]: 0.1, 16.8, 16.2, 15.7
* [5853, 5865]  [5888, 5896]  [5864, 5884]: -0.6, 16.1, 16.2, 15.3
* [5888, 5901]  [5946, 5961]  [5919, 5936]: -1.2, 15.8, 16.9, 15.7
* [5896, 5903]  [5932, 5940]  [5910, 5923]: 0.2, 16.6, 16.5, 16.9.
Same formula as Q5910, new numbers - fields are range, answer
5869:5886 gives 18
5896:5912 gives 17.9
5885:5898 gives 17.8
